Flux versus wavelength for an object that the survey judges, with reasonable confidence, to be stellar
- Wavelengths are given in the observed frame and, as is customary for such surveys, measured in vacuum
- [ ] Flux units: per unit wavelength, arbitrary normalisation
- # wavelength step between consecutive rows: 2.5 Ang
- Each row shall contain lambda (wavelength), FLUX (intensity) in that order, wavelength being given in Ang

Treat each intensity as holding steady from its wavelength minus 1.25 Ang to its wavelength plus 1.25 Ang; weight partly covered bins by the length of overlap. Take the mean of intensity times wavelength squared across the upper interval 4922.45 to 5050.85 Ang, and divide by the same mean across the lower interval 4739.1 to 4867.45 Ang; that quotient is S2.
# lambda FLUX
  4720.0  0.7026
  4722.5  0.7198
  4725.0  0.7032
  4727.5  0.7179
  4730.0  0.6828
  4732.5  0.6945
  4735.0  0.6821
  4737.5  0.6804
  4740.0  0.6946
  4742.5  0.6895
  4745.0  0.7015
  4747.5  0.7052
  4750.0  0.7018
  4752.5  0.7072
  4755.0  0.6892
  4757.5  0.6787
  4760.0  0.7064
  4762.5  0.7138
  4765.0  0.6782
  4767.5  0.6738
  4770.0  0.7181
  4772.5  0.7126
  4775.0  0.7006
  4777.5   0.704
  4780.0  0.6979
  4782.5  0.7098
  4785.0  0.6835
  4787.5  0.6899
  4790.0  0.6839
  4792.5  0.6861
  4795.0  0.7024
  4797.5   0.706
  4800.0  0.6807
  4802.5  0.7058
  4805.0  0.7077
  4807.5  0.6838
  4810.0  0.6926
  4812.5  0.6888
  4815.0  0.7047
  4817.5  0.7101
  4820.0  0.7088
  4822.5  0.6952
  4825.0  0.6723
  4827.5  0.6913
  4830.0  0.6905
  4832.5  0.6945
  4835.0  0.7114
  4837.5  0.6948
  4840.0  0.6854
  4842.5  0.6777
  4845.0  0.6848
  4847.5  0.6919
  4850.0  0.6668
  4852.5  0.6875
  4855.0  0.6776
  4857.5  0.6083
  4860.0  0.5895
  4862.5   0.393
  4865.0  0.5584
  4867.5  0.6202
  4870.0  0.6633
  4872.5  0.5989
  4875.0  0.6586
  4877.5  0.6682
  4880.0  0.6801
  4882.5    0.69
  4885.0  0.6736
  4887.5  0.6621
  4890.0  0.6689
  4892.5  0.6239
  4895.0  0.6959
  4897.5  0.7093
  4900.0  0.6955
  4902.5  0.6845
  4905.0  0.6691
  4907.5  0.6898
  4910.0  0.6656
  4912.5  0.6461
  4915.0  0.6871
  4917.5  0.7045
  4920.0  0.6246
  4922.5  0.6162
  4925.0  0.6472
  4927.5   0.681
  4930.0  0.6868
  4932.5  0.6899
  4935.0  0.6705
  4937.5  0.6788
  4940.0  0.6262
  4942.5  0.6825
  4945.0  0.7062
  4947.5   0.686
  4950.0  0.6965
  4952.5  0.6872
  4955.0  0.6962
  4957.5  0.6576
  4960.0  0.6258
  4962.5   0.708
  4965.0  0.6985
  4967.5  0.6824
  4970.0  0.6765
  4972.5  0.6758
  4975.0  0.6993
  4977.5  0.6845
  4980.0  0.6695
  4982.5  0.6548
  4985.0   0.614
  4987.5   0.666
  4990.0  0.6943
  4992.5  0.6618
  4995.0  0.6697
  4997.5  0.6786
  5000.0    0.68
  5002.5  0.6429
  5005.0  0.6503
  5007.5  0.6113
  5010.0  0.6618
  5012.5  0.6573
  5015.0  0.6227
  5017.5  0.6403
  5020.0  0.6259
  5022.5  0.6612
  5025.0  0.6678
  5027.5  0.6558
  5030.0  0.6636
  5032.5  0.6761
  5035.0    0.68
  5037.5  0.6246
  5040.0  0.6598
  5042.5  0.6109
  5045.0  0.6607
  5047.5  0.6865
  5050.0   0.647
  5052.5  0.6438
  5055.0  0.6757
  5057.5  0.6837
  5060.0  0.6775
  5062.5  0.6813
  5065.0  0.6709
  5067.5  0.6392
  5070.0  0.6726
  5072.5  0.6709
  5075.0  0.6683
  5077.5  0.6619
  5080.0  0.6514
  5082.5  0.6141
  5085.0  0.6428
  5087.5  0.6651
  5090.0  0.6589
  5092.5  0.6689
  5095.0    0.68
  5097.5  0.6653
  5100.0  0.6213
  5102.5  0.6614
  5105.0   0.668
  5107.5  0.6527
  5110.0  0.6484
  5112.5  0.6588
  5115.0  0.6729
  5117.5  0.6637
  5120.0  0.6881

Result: 1.1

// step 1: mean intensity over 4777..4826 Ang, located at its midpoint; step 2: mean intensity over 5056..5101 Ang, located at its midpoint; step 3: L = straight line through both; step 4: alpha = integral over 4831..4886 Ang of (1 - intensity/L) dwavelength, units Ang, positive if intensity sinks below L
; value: 3.2 Ang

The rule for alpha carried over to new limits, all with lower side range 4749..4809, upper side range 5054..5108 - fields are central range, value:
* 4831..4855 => 0.05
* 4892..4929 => 0.60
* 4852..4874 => 2.87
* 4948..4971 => -0.19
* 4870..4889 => 0.64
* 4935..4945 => 0.13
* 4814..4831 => -0.11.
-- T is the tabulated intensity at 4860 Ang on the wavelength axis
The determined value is 0.5895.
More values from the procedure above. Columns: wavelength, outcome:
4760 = 0.7064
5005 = 0.6503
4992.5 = 0.6618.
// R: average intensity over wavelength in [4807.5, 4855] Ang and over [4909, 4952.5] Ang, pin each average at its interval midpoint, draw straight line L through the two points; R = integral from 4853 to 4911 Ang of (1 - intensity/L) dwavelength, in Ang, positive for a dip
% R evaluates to 2.96 Ang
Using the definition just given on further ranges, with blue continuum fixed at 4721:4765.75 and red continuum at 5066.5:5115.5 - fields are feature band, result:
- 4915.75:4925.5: 0.4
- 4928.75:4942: 0.1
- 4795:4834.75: -0.4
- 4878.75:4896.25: 0.3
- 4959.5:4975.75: -0.3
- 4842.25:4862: 1.0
